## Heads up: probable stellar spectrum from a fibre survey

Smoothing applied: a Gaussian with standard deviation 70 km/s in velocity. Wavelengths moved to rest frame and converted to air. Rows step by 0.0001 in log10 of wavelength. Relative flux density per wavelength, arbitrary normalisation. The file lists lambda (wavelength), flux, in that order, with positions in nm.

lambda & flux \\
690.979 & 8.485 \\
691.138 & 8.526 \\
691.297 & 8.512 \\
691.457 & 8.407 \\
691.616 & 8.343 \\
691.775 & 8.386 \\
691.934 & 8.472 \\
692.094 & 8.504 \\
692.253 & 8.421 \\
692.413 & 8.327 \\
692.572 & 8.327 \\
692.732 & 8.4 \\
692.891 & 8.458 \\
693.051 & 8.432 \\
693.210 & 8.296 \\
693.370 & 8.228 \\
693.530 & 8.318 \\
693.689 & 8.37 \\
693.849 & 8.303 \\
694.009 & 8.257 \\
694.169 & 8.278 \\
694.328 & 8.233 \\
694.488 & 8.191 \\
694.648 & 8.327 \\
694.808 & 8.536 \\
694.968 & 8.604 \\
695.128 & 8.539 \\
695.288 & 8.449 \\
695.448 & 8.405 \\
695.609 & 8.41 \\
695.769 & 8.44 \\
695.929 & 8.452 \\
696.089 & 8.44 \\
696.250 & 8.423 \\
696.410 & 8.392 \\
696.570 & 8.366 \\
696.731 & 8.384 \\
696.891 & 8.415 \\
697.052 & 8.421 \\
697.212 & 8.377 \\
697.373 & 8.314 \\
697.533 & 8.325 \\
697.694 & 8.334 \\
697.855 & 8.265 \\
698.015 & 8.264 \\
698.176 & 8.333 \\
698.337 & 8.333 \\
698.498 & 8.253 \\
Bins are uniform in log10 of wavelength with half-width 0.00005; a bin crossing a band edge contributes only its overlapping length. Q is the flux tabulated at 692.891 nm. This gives 8.458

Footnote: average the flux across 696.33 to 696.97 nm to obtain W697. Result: 8.39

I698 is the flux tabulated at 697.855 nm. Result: 8.265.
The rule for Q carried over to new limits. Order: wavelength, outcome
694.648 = 8.327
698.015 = 8.264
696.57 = 8.366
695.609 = 8.41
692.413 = 8.327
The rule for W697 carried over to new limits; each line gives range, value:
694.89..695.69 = 8.48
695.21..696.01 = 8.43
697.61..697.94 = 8.3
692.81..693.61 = 8.35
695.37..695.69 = 8.39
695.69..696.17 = 8.44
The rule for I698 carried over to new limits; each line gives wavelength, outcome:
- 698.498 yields 8.253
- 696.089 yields 8.44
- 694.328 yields 8.233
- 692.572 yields 8.327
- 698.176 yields 8.333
